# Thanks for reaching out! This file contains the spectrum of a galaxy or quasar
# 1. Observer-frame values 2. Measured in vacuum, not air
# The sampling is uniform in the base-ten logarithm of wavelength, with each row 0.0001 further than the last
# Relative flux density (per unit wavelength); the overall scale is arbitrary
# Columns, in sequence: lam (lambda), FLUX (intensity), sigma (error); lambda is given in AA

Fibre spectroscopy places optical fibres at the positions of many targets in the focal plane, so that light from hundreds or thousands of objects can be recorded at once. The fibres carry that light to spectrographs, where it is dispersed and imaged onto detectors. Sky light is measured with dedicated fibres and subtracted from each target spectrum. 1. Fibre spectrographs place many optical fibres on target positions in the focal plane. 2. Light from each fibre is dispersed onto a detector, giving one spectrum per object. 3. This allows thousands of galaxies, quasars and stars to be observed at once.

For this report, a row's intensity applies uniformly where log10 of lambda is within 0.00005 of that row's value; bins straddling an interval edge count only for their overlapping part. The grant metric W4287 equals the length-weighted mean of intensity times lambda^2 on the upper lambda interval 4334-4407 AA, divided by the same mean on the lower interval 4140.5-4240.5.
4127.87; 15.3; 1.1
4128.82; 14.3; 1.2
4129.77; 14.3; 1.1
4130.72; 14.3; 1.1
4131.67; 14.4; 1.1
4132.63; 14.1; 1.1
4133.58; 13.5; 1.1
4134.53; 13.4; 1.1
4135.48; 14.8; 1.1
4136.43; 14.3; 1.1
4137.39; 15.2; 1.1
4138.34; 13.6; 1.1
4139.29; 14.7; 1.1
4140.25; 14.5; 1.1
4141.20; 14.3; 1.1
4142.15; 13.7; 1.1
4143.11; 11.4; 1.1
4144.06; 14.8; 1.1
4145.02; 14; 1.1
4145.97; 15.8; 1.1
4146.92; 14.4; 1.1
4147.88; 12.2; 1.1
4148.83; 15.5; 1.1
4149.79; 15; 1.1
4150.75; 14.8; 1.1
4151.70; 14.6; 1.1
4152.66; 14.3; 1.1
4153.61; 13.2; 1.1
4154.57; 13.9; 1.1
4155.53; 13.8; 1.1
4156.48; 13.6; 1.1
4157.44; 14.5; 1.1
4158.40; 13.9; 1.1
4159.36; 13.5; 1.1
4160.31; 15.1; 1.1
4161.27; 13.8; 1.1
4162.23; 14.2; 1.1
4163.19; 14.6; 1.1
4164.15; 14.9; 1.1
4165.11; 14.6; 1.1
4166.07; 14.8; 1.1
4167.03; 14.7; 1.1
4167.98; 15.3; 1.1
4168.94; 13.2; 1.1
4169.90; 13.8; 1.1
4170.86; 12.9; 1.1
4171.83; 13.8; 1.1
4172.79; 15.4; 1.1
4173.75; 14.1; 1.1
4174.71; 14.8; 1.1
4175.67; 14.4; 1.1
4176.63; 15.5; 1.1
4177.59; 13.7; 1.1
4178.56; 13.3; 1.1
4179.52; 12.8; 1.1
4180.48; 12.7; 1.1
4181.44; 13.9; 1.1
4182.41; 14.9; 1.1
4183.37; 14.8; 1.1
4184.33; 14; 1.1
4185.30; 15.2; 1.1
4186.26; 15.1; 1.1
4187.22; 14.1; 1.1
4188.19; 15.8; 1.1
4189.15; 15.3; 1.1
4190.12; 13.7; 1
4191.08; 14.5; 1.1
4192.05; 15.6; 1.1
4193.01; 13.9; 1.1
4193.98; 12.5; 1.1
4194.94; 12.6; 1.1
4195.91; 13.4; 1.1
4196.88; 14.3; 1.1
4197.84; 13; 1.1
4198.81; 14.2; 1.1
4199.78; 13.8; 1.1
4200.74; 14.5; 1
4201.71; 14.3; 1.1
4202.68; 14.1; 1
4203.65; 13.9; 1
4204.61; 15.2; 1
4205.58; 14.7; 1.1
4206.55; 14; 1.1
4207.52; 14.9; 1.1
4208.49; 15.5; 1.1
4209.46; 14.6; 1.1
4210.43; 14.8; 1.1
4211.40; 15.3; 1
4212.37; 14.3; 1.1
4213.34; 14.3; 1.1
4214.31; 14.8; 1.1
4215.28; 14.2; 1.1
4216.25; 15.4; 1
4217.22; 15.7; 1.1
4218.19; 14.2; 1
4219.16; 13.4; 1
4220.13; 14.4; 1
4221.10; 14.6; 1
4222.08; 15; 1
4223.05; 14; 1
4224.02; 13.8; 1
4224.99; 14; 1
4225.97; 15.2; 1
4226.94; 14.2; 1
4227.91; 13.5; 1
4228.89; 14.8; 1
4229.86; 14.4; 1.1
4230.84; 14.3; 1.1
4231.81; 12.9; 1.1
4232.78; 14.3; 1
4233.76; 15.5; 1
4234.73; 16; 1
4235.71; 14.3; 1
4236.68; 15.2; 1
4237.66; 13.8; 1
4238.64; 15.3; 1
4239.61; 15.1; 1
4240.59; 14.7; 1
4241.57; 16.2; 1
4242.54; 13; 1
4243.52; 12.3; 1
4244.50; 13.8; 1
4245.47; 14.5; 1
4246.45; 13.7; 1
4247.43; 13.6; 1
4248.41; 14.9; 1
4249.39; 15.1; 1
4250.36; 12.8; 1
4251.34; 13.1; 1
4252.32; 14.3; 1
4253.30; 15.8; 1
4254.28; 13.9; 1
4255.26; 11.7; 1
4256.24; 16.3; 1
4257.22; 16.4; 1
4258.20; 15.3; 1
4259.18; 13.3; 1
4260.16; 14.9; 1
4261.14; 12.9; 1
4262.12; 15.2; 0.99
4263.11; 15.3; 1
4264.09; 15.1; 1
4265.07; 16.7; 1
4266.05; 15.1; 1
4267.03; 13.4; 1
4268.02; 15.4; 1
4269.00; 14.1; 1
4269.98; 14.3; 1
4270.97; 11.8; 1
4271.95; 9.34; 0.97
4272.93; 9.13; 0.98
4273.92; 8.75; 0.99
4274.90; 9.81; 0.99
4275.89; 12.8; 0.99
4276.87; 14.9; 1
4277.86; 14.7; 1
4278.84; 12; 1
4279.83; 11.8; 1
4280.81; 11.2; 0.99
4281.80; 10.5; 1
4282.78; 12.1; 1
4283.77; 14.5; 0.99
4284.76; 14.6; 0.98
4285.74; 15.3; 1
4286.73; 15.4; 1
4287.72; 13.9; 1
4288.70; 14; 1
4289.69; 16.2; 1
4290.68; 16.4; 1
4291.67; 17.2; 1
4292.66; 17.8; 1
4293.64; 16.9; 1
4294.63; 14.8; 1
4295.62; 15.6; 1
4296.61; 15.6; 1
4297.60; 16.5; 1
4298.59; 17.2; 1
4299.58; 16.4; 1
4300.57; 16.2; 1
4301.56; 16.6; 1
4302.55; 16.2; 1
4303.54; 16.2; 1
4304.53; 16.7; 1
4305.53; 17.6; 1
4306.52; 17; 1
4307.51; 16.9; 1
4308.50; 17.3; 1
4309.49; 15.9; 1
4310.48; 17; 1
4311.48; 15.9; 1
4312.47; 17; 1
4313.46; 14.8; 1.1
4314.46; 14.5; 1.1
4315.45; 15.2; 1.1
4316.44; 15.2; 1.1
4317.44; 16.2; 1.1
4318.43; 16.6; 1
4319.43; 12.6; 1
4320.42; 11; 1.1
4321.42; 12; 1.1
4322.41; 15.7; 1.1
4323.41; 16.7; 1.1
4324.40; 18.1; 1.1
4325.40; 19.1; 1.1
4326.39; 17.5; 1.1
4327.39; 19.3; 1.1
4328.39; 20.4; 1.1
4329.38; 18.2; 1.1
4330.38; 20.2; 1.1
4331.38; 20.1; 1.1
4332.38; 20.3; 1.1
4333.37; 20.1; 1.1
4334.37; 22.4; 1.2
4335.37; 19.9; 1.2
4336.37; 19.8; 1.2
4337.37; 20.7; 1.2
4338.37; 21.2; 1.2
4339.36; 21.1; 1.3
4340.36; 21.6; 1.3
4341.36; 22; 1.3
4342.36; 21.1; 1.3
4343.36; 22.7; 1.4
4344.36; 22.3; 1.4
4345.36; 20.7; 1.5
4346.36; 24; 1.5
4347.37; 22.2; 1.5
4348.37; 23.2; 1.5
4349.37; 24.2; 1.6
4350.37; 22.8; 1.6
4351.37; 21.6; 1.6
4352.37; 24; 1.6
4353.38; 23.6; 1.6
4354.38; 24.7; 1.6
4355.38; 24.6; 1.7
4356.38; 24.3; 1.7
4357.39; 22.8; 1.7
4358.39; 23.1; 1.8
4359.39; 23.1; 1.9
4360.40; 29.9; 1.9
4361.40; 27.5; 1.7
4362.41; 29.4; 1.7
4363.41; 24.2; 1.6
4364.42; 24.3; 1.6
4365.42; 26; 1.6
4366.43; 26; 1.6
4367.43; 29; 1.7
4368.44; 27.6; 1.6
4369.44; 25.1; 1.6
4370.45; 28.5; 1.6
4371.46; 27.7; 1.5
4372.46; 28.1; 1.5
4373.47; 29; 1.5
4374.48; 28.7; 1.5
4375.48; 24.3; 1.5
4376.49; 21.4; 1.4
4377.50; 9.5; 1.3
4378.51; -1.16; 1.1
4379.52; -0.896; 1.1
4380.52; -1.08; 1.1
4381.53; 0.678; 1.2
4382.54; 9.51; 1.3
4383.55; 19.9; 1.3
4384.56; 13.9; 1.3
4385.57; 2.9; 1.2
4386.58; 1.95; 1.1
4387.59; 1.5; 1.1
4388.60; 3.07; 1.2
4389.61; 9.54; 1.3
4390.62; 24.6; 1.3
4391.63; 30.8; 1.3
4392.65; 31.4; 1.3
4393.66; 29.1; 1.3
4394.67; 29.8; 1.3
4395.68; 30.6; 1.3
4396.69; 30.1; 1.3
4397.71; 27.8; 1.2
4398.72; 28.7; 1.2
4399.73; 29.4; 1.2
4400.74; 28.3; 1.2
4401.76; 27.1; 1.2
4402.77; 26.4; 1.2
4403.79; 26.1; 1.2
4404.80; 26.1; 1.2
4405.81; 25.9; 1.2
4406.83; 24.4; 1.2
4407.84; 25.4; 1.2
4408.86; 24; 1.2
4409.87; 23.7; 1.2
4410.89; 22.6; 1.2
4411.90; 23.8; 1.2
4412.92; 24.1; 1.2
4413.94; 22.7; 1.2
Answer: 1.6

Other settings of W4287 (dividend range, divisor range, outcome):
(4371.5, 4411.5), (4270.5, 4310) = 1.43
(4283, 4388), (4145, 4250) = 1.37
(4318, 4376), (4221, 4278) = 1.67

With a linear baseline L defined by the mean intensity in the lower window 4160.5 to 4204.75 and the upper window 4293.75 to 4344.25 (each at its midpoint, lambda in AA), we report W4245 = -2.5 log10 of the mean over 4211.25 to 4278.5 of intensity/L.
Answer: 0.118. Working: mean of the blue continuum 14.2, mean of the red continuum 17.6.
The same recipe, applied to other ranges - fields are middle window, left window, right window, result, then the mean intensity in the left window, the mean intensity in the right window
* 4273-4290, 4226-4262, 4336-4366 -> 0.33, 14.4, 23.4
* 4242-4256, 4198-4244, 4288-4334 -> 0.10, 14.5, 16.6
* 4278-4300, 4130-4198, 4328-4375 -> 0.36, 14.2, 23.7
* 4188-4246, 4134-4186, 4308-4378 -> 0.14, 14.2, 21.3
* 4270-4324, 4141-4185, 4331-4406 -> 0.28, 14.2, 21.6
